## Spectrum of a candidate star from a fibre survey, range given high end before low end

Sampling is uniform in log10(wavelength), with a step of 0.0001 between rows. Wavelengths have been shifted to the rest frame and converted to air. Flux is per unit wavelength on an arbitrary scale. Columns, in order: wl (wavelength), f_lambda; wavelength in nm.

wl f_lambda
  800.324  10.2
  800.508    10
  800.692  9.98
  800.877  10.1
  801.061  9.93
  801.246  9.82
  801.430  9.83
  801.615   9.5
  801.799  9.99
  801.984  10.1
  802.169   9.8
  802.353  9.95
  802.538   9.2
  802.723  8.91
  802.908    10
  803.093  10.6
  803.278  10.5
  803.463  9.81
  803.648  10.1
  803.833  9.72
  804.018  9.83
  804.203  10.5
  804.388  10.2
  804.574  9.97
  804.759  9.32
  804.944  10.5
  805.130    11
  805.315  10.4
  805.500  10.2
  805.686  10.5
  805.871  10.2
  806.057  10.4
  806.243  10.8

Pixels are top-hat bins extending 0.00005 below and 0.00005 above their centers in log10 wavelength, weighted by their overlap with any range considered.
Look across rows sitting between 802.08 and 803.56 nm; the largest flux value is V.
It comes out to 10.6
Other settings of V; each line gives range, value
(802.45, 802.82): 9.2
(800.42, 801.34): 10.1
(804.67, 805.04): 10.5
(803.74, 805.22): 11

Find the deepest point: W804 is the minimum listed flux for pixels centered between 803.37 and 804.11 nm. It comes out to 9.72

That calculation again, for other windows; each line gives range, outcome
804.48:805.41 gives 9.32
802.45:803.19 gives 8.91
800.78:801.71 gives 9.5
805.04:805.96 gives 10.2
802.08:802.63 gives 9.2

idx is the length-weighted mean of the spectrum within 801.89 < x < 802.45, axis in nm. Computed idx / 9.94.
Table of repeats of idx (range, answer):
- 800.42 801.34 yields 9.97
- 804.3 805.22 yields 10.2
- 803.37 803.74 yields 9.96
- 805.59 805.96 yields 10.4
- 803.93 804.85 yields 9.96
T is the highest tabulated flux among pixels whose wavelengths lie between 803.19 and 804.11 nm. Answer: 10.5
